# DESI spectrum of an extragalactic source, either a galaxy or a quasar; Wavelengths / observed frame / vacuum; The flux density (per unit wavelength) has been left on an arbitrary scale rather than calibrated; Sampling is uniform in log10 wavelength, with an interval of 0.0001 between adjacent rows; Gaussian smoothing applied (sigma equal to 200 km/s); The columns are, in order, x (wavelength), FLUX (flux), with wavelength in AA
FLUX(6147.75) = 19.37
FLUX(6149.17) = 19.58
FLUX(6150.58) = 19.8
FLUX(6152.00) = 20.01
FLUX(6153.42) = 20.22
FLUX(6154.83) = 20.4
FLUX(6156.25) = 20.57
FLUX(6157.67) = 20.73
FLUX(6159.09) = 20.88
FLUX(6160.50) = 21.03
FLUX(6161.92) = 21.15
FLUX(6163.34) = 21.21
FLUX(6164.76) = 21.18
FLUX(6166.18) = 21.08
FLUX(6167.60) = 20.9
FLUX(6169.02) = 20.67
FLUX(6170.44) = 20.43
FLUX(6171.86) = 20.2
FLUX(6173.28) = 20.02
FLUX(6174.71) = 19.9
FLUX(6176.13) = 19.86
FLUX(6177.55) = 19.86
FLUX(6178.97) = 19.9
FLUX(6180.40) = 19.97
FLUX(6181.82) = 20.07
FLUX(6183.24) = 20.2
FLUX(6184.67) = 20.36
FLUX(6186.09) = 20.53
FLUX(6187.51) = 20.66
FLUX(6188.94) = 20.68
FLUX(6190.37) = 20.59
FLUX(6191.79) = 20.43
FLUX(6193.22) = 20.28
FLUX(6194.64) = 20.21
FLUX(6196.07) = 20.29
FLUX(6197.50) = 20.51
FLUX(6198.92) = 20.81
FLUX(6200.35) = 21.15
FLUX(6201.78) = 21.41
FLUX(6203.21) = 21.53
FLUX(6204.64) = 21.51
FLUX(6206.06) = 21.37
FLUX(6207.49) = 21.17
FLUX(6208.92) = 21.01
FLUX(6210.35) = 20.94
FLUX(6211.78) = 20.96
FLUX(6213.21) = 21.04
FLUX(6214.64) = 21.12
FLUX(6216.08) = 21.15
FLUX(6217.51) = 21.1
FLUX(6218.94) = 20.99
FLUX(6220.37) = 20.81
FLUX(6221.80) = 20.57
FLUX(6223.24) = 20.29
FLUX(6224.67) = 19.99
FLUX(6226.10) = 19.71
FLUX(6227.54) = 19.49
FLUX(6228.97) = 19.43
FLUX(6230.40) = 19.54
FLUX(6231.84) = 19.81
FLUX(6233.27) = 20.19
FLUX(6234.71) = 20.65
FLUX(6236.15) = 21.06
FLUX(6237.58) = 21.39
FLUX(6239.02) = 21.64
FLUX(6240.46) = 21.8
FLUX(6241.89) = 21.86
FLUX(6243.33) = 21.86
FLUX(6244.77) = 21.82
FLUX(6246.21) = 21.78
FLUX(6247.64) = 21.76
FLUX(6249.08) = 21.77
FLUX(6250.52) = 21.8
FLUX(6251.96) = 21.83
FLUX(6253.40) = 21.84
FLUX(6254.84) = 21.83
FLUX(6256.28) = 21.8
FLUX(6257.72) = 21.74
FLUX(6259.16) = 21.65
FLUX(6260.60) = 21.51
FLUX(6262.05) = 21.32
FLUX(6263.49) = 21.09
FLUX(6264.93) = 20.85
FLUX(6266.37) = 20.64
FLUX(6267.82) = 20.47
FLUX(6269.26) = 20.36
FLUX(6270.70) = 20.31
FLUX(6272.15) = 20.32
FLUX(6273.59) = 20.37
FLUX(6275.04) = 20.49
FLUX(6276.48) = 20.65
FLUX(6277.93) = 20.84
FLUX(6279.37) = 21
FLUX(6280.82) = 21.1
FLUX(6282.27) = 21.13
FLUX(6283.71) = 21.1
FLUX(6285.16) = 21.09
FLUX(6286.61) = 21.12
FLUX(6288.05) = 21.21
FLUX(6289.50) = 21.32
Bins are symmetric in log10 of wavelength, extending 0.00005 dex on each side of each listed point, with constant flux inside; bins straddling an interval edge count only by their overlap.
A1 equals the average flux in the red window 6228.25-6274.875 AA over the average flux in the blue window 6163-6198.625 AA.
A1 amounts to 1.0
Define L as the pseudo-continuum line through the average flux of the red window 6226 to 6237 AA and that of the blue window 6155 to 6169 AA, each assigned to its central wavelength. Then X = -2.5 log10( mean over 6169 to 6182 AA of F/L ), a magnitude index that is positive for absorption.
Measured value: 0.04 mag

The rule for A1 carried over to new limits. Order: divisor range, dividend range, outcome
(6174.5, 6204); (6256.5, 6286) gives 1.02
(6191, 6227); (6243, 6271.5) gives 1.03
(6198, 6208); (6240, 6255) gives 1.03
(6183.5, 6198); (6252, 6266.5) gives 1.05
